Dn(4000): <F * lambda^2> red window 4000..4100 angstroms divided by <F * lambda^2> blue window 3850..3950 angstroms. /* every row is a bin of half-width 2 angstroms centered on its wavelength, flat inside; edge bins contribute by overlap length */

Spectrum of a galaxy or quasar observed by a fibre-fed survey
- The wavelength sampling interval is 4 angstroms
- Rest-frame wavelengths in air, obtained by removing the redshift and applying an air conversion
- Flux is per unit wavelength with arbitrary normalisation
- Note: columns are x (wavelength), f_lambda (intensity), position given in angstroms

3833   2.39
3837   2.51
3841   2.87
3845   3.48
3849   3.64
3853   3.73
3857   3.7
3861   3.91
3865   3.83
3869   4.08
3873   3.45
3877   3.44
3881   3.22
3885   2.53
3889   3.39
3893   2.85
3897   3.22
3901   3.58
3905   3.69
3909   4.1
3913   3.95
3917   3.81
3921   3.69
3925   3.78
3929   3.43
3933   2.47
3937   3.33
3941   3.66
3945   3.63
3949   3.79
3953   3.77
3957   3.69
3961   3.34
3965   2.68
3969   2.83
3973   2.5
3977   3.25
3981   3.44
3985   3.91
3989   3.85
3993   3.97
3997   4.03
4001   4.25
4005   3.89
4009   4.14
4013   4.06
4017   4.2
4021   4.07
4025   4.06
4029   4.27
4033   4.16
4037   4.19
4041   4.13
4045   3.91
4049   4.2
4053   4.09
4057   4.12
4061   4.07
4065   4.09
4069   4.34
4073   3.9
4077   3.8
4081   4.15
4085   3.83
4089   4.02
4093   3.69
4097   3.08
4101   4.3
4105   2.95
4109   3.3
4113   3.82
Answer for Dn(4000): 1.23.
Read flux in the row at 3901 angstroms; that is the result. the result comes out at 3.58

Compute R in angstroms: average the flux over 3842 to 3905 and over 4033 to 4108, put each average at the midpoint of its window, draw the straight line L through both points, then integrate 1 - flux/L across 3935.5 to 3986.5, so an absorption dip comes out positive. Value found 4.26 angstroms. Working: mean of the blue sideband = 3.47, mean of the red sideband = 3.93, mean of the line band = 3.37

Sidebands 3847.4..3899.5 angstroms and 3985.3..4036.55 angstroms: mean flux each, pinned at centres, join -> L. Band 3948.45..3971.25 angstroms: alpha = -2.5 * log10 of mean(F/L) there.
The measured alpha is 0.16 mag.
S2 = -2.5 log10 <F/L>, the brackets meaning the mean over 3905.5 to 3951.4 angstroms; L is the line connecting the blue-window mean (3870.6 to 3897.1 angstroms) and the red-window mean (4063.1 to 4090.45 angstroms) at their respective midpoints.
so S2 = -0.08 mag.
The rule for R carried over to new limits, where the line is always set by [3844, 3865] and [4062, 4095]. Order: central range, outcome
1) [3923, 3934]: 1.5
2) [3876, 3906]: 4.3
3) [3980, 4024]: -1.2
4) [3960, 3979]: 4.7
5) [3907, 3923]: -0.4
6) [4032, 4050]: -0.8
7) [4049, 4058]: -0.4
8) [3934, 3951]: 1.3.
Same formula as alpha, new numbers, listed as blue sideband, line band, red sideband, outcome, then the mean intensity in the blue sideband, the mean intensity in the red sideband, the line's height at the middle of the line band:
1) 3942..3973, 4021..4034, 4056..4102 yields -0.13 mag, 3.34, 3.94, 3.68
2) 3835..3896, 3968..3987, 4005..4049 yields 0.21 mag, 3.37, 4.11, 3.89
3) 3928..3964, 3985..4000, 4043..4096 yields -0.09 mag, 3.44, 4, 3.65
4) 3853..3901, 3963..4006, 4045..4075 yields 0.10 mag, 3.44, 4.1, 3.83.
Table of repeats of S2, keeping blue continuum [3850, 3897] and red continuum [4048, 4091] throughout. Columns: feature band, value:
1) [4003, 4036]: -0.06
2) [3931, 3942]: 0.18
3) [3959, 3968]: 0.24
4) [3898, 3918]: -0.07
